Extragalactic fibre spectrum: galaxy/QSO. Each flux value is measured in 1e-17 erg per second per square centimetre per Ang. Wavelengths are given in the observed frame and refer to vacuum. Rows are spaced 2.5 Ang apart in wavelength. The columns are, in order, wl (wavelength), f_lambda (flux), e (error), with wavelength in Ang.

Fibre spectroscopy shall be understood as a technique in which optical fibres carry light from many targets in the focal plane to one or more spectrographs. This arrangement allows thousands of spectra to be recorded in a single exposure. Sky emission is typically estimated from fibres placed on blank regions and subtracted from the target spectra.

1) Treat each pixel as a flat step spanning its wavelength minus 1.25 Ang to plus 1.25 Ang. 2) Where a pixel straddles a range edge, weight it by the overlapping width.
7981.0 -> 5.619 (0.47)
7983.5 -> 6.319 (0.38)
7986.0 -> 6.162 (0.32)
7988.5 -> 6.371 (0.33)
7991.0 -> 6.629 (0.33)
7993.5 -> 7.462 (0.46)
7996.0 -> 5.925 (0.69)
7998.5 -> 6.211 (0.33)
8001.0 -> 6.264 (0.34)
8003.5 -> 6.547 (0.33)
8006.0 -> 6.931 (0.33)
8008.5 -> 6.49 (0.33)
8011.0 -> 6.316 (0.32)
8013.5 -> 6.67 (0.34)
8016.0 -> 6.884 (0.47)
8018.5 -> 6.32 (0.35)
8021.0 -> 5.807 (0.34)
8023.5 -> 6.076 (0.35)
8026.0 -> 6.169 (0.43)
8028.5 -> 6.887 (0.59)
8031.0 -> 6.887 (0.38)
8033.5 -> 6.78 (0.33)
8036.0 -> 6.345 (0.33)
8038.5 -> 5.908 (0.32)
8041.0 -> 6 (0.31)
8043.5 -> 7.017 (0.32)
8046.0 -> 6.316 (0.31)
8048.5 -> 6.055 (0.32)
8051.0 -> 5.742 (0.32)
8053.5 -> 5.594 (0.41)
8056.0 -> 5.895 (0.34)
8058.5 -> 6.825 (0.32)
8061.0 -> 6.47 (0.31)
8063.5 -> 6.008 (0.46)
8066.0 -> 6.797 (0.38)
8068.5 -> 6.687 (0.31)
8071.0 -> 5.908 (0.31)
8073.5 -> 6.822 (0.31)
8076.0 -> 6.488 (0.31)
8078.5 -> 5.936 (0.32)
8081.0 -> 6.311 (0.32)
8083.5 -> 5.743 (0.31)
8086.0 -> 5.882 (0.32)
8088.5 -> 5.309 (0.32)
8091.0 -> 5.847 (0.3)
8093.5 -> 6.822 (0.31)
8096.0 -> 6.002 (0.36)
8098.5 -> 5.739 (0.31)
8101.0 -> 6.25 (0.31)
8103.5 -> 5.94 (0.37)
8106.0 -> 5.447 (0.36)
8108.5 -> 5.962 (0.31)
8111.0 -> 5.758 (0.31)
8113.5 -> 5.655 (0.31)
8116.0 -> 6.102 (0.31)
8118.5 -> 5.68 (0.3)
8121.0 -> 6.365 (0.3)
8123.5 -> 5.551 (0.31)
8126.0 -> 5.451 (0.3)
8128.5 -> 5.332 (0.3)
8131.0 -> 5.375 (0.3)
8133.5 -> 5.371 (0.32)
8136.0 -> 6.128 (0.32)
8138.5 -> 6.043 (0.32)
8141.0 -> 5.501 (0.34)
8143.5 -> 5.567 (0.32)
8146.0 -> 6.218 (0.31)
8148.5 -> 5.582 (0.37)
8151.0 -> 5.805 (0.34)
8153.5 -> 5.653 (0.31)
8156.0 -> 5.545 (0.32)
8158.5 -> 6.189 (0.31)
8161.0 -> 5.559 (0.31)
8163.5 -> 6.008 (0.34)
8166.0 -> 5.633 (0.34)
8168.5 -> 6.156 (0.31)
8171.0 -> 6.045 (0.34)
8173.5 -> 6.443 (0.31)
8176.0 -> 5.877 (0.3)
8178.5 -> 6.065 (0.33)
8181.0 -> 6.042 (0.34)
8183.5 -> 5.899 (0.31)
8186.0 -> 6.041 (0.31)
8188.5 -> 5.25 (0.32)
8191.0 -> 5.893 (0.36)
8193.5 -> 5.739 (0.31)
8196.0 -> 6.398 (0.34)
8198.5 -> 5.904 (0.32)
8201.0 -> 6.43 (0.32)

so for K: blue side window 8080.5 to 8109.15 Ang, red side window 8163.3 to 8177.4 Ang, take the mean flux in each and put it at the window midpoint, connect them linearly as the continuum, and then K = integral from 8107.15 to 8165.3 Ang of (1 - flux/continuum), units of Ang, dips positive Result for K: 2.22 Ang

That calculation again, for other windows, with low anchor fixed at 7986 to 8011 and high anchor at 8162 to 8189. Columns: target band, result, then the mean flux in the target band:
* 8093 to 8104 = 0.15 Ang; 6.12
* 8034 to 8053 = 0.52 Ang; 6.2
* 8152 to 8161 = 0.39 Ang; 5.76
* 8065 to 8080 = -0.36 Ang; 6.43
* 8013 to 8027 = 0.30 Ang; 6.31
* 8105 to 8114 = 0.66 Ang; 5.72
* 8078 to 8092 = 0.92 Ang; 5.83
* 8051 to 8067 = 0.27 Ang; 6.22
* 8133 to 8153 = 0.92 Ang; 5.79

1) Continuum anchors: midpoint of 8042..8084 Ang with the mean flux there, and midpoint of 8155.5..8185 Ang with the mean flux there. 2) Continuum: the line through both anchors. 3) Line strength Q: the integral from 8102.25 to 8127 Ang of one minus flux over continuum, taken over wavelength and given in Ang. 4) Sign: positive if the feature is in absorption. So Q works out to 1.35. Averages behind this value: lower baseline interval 6.28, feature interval 5.79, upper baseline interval 5.97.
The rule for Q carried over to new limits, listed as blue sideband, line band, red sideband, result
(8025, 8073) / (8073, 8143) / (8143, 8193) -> 2.7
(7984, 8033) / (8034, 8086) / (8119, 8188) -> 0.0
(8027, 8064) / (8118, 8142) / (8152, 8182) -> 1.5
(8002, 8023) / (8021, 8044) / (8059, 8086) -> 0.1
